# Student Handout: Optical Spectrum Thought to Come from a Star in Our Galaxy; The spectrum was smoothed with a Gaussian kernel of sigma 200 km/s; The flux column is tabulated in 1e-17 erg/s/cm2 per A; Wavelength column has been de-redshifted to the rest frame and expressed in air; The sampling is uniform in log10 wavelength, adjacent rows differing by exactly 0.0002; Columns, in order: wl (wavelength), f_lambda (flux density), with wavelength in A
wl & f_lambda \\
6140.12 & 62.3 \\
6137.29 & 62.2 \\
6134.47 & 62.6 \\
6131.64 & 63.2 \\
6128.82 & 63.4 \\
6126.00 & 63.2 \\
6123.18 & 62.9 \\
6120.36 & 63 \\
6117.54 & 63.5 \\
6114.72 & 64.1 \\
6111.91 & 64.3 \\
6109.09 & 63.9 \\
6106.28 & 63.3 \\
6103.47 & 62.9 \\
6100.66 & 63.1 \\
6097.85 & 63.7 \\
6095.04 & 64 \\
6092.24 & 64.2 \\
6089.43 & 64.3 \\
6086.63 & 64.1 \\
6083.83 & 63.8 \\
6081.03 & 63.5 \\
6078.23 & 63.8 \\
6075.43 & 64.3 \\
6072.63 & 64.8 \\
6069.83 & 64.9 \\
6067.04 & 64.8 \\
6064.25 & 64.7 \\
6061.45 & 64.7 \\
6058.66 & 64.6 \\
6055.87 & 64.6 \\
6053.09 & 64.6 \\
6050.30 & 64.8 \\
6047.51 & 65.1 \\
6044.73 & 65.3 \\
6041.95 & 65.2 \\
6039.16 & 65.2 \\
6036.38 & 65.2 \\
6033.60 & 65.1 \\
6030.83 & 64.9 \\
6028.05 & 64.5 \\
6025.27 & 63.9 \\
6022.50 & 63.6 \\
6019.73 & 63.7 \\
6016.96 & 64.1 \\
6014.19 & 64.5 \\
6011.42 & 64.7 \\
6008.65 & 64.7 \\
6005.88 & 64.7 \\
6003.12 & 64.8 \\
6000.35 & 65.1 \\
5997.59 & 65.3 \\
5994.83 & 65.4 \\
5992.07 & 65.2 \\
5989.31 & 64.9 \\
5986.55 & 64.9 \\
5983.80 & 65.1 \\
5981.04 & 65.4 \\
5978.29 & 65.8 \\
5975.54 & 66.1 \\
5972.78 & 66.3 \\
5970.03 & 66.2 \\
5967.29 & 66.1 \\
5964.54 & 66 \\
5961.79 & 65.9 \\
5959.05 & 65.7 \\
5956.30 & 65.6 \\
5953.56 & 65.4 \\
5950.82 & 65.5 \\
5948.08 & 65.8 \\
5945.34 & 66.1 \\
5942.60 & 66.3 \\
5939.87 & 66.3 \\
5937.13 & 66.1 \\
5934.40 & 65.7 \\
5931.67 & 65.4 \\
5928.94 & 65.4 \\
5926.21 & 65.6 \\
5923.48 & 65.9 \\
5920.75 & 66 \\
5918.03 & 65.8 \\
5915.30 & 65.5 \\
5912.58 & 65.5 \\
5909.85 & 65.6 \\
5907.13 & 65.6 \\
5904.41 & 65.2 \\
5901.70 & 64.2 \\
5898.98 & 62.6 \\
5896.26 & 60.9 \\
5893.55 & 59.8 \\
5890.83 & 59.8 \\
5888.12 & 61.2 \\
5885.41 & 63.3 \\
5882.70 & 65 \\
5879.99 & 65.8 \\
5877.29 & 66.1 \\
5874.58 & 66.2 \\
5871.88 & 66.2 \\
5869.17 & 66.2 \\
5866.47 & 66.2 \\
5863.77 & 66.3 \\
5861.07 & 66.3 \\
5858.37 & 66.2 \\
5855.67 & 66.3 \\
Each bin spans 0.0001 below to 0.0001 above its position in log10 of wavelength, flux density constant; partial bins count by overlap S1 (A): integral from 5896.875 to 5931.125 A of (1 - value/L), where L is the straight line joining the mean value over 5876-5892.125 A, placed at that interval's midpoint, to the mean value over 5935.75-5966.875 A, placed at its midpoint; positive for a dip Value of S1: -0.3 A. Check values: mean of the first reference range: 63.6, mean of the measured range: 65.1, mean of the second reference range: 65.9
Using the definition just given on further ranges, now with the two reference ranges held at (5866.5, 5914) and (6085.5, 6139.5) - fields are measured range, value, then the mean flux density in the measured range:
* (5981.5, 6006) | -0.5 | 65.1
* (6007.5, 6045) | -0.5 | 64.6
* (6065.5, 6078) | -0.2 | 64.6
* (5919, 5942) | -0.7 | 65.8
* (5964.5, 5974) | -0.3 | 66.2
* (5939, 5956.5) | -0.5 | 65.9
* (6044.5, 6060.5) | -0.3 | 64.8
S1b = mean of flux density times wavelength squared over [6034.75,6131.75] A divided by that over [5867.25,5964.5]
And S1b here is 1.0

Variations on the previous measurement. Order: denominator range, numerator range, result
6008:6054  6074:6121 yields 1.01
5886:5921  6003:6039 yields 1.06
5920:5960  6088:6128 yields 1.02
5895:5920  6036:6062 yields 1.05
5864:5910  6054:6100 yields 1.07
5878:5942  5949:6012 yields 1.04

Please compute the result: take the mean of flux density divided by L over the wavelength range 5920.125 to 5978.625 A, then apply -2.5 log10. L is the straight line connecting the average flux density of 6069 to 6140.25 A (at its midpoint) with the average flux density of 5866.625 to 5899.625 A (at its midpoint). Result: -0.04 mag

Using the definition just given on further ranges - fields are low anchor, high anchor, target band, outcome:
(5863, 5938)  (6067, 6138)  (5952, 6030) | -0.01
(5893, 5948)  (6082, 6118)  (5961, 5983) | -0.02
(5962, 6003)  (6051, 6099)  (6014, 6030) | 0.02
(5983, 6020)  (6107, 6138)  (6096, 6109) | 0.00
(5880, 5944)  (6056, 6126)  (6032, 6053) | -0.02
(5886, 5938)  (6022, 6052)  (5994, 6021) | 0.00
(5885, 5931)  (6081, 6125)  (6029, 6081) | -0.02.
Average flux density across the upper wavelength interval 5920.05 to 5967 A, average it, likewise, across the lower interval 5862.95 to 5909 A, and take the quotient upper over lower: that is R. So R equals 1.03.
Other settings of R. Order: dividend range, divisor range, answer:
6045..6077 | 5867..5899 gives 1.02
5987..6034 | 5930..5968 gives 0.98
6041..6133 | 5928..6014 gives 0.98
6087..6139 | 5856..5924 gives 0.98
